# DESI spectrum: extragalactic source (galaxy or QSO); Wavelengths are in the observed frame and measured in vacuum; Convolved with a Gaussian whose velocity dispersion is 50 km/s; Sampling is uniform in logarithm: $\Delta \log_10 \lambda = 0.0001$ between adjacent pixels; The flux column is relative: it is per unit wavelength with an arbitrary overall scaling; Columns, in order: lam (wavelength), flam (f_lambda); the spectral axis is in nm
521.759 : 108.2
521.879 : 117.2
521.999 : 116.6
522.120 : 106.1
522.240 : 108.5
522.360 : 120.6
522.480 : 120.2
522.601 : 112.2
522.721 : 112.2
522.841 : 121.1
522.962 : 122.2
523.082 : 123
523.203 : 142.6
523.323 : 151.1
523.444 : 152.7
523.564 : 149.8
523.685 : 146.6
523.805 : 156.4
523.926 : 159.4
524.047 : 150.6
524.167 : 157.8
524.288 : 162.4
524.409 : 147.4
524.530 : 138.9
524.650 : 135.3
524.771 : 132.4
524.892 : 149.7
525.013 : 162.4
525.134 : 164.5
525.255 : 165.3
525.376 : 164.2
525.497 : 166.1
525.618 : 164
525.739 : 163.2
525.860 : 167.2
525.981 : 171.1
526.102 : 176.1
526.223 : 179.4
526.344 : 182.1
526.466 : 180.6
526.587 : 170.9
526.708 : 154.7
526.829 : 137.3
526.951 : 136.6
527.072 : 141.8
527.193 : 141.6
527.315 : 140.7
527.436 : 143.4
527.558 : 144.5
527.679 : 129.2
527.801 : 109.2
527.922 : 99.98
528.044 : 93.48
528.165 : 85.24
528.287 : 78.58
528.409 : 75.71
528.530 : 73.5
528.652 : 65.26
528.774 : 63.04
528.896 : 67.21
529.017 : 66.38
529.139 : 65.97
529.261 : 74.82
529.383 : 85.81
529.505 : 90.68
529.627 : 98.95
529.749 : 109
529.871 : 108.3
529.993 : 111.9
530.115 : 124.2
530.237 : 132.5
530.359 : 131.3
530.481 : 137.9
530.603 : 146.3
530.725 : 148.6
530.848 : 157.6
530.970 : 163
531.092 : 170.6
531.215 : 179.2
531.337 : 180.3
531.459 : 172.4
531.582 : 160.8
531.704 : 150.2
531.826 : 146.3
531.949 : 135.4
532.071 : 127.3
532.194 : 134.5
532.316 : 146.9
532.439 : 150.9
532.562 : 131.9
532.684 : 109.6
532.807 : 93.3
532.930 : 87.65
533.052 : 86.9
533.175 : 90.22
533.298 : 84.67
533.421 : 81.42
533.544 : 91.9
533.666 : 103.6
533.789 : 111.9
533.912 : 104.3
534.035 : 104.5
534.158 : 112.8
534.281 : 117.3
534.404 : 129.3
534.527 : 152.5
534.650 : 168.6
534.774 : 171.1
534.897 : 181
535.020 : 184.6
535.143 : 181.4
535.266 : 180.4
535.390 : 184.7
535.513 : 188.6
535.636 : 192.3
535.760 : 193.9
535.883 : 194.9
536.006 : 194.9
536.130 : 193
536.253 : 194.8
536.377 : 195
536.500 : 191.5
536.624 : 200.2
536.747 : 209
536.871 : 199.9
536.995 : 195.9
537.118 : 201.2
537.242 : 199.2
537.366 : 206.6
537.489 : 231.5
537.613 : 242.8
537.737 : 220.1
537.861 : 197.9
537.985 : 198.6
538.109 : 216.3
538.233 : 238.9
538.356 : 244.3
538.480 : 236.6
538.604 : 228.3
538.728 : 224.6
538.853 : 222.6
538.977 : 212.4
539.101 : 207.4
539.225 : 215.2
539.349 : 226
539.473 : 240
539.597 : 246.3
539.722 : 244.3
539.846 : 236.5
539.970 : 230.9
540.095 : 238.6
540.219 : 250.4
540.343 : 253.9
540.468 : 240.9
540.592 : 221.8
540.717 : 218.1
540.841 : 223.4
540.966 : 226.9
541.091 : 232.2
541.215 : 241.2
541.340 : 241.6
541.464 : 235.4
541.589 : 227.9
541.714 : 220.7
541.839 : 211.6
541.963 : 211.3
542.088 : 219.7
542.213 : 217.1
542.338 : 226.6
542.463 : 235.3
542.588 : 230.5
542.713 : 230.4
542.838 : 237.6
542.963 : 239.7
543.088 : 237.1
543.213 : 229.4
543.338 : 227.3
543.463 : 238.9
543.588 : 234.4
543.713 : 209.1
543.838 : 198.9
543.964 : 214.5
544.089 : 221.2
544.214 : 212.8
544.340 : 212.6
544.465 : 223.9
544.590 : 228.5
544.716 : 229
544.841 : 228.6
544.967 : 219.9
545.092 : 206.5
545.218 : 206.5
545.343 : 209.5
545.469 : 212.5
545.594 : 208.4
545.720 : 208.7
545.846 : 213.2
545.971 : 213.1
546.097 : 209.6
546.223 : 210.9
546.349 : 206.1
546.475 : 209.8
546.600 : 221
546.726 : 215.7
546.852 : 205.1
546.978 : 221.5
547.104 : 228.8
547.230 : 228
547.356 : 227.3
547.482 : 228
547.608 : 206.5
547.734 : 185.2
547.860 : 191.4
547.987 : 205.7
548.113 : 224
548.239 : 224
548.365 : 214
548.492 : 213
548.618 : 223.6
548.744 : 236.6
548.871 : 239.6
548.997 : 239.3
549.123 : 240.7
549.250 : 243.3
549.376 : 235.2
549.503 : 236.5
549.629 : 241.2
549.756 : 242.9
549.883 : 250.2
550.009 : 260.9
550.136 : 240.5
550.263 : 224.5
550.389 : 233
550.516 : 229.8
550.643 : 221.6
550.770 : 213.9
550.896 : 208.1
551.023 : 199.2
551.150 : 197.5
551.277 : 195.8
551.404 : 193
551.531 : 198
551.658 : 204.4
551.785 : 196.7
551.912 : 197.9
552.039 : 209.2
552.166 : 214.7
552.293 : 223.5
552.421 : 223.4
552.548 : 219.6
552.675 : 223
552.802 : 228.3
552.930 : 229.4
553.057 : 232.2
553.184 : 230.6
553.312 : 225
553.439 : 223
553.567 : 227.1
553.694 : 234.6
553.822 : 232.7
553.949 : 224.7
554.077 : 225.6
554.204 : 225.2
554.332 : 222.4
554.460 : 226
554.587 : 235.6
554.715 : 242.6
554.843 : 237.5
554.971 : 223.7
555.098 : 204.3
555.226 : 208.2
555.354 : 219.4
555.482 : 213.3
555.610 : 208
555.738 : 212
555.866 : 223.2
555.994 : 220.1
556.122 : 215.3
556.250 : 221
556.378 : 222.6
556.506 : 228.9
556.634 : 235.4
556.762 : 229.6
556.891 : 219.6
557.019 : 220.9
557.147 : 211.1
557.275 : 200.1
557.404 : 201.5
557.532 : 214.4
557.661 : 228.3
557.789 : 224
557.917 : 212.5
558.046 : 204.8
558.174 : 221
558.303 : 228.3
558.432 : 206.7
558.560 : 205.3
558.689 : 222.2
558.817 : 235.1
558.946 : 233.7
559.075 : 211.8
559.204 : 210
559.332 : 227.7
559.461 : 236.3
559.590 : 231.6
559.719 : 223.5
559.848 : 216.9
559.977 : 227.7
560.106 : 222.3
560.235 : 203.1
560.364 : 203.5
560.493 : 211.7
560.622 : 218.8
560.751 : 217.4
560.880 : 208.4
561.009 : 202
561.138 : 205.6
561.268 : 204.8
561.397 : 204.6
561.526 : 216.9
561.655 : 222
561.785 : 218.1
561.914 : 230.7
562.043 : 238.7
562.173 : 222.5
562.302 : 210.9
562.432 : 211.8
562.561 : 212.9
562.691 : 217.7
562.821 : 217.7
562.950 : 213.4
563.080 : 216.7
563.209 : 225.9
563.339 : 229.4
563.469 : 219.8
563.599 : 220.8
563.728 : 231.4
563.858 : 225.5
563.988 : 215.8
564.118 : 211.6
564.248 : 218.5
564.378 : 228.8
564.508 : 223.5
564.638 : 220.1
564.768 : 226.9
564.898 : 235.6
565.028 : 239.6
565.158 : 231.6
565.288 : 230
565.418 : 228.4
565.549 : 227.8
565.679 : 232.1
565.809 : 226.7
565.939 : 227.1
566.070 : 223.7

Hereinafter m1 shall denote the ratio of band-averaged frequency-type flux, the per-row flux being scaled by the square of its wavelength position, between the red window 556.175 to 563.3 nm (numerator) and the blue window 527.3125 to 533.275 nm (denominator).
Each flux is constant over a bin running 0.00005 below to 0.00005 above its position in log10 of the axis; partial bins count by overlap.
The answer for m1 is 2.07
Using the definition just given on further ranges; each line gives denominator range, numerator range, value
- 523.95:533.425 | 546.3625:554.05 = 1.83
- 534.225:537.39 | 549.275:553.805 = 1.27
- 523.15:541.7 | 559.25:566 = 1.51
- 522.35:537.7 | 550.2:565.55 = 1.70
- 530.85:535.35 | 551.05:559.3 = 1.74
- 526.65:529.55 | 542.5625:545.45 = 2.30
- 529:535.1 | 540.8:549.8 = 1.84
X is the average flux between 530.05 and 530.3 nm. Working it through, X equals 128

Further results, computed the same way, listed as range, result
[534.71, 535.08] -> 179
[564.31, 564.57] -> 226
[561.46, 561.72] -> 220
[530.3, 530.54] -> 135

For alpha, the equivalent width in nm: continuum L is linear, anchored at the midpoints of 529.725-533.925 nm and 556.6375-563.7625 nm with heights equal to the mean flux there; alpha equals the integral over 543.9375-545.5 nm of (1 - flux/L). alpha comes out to -0.44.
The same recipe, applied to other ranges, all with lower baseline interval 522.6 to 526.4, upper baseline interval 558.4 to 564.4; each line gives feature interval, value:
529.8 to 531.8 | 0.19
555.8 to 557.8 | -0.09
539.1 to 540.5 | -0.45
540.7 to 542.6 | -0.45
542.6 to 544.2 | -0.35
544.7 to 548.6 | -0.44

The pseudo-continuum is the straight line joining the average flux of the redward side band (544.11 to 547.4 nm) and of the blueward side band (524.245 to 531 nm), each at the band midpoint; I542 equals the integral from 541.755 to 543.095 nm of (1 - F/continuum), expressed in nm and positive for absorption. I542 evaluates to -0.18 nm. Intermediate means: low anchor 130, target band 226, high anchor 216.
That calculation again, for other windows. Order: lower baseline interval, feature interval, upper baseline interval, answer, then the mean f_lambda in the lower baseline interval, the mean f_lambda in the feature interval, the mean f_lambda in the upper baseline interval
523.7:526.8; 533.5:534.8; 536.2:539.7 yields 0.50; 160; 124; 216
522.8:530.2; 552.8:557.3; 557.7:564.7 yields -0.45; 131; 223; 219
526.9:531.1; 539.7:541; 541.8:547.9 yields -0.33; 111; 235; 218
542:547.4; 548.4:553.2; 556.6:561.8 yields -0.10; 220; 223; 217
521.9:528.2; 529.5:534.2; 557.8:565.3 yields 0.92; 143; 126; 220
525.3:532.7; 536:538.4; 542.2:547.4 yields -0.42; 132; 209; 220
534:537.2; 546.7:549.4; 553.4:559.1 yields -0.23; 178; 222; 221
